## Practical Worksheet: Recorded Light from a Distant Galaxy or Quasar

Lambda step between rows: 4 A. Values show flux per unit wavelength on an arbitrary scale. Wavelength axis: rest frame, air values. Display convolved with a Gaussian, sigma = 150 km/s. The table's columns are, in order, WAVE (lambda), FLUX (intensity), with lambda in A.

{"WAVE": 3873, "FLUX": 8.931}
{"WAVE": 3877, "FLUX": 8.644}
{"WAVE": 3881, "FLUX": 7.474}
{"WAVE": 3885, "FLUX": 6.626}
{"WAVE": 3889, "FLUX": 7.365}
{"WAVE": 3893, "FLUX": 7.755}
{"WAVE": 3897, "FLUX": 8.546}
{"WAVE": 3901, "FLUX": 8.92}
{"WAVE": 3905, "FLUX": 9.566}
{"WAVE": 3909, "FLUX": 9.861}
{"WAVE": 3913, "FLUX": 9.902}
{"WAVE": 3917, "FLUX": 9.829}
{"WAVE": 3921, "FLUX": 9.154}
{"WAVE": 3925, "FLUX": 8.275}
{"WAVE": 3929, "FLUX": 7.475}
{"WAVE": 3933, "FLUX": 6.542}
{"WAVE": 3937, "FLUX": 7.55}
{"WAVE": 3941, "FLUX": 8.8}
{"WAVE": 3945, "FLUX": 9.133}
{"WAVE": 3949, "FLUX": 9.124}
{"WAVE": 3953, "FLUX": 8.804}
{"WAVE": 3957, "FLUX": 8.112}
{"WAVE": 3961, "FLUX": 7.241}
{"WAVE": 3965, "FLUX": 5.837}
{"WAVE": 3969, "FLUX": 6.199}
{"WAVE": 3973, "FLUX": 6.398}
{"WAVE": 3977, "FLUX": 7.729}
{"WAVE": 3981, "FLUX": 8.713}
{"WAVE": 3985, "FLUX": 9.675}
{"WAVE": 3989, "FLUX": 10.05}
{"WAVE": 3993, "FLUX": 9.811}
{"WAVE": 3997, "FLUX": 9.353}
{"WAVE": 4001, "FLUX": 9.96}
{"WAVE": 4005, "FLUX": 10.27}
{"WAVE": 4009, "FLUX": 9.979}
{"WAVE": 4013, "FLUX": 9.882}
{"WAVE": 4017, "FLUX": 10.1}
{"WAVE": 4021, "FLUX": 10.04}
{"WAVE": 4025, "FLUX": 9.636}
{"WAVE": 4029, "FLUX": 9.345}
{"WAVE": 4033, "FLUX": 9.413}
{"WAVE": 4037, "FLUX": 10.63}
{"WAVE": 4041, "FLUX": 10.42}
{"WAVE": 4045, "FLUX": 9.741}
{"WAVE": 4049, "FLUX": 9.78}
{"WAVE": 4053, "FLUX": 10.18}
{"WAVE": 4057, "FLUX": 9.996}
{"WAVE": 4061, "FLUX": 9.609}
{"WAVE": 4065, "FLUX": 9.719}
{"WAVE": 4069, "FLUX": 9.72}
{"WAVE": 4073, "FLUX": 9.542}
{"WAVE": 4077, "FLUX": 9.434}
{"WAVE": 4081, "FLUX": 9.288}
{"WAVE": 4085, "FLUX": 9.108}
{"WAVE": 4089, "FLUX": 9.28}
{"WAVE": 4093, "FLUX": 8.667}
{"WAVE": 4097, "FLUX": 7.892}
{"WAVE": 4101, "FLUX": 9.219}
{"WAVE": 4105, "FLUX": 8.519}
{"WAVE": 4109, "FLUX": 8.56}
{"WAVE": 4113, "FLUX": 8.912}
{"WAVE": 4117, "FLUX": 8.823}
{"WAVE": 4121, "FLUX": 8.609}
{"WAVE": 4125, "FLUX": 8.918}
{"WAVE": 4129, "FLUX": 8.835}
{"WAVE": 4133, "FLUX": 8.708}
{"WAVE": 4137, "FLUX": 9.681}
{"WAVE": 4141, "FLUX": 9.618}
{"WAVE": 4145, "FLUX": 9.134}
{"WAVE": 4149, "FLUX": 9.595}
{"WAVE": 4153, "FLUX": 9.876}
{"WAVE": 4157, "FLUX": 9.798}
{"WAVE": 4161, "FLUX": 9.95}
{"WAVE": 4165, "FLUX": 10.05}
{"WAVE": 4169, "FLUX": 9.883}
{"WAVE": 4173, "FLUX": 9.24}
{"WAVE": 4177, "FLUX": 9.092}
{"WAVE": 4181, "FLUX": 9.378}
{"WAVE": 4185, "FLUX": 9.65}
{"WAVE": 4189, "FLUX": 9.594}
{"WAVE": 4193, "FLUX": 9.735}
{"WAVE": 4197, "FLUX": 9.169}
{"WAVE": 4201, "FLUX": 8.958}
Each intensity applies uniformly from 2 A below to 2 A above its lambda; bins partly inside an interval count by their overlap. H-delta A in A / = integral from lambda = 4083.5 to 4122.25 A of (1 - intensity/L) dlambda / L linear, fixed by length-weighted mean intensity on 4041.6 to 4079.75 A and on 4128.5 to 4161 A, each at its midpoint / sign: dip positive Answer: 3.5 A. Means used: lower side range 9.76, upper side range 9.47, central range 8.76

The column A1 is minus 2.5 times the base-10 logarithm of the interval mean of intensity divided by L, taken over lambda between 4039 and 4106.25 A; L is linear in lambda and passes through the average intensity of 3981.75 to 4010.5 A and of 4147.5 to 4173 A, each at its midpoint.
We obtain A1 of 0.04 mag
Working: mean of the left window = 9.82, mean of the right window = 9.82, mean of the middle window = 9.43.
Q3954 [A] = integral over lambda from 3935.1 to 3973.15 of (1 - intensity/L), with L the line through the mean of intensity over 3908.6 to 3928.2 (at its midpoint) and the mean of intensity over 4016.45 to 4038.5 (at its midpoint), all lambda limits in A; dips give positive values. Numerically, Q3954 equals 6.6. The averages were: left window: 9.25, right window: 9.83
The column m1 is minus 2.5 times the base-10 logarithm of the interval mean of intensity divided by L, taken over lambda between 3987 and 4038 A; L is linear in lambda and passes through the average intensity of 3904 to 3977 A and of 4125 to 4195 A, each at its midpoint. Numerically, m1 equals -0.15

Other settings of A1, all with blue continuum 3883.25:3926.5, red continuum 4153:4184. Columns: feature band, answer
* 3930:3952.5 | 0.08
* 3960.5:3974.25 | 0.38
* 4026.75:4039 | -0.07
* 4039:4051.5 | -0.09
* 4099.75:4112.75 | 0.08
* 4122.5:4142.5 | 0.05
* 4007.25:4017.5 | -0.10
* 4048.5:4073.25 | -0.06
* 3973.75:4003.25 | -0.02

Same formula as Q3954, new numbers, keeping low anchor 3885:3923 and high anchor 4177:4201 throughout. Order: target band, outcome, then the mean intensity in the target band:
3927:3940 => 2.3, 7.31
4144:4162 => -0.6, 9.68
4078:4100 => 0.8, 8.89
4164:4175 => -0.4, 9.69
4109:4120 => 0.6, 8.79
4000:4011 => -1.2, 10.1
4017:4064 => -3.9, 9.9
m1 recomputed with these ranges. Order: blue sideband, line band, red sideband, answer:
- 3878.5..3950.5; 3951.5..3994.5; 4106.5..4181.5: 0.08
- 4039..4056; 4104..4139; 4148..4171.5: 0.12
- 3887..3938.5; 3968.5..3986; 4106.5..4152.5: 0.12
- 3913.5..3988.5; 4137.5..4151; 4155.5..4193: -0.01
